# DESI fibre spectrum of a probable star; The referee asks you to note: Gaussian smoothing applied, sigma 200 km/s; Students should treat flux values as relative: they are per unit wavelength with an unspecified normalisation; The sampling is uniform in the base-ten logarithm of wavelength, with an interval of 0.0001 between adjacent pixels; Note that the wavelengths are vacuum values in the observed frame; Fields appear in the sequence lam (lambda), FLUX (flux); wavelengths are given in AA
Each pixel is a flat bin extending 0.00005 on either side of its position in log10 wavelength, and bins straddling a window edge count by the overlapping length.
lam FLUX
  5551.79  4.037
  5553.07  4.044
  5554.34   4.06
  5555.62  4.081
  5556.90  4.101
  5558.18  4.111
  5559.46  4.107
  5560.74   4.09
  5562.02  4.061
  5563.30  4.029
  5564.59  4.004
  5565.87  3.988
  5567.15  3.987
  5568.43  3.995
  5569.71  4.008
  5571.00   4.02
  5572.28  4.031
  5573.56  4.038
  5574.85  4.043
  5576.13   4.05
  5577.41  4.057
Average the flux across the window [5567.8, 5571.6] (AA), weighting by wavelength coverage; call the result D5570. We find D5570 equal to 4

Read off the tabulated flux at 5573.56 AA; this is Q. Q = 4.038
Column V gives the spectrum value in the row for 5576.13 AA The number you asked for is 4.05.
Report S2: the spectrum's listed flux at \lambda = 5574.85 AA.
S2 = 4.043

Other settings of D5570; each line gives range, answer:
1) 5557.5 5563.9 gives 4.08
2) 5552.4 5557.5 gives 4.08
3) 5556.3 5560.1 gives 4.11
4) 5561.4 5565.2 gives 4.02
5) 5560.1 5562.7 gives 4.08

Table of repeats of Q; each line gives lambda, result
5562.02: 4.061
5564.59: 4.004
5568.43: 3.995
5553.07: 4.044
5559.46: 4.107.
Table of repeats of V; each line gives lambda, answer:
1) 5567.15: 3.987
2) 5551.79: 4.037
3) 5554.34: 4.06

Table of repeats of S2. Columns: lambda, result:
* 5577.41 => 4.057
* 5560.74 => 4.09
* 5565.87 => 3.988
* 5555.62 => 4.081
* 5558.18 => 4.111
